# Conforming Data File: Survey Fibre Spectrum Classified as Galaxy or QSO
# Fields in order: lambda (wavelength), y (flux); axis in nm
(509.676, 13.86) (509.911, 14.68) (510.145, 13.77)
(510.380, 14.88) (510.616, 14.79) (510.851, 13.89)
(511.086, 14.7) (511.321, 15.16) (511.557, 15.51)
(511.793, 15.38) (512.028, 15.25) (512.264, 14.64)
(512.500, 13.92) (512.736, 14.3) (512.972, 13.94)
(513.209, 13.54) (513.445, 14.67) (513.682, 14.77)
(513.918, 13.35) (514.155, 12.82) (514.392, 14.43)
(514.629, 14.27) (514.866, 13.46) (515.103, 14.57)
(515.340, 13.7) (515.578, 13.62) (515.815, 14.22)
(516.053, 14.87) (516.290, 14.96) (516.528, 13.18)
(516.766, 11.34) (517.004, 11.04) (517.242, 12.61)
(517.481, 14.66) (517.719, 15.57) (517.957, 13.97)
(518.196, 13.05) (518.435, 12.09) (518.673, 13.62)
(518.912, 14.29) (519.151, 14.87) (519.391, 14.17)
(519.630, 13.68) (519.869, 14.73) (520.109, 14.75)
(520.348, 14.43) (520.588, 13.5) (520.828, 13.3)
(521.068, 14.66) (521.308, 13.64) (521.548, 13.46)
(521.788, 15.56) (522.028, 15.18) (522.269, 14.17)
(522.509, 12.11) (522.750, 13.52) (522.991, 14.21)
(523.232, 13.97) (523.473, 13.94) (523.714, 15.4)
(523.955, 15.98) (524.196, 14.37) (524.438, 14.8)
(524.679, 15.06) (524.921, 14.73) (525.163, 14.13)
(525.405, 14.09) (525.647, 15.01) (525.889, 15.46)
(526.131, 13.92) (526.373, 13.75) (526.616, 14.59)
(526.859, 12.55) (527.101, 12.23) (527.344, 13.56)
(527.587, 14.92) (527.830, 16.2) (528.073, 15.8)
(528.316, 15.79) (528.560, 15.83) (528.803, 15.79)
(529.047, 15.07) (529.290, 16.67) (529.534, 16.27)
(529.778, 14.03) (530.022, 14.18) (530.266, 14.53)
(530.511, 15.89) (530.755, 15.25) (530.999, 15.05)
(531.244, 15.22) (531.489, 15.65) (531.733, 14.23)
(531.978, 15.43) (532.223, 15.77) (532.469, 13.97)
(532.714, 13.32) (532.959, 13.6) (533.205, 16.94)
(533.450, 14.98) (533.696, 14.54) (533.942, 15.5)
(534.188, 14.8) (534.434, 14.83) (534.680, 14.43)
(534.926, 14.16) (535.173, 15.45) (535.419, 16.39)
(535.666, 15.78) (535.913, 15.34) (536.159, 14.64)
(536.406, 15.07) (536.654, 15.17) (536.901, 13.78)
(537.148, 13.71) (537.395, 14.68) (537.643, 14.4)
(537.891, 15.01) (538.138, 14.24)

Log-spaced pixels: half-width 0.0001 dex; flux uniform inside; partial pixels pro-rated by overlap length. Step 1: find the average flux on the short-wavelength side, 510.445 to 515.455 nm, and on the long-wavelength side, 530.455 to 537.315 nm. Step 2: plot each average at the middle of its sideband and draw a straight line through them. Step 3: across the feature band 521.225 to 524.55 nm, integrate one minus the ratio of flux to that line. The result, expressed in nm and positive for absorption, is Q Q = 0.07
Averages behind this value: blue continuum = 14.3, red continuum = 15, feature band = 14.3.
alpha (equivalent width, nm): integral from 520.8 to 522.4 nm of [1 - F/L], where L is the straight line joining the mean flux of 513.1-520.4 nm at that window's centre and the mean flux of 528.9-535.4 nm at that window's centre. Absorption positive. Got -0.012 nm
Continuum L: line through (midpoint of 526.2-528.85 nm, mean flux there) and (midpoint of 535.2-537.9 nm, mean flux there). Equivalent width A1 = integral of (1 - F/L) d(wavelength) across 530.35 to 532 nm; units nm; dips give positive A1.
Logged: -0.06 nm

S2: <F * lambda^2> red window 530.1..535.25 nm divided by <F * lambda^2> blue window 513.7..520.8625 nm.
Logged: 1.15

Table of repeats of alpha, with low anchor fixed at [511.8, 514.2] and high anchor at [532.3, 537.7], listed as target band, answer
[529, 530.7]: -0.066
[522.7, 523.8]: 0.021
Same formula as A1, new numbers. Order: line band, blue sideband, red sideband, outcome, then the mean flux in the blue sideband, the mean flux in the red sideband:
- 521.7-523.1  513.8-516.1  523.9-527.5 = 0.01 nm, 13.9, 14.3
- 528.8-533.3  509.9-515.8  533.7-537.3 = -0.08 nm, 14.3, 14.9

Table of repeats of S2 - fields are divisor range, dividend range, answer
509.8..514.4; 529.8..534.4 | 1.12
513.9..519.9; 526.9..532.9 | 1.15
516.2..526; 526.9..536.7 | 1.11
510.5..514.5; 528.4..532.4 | 1.14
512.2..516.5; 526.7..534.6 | 1.13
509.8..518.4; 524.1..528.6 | 1.08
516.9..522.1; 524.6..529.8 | 1.09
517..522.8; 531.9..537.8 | 1.13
